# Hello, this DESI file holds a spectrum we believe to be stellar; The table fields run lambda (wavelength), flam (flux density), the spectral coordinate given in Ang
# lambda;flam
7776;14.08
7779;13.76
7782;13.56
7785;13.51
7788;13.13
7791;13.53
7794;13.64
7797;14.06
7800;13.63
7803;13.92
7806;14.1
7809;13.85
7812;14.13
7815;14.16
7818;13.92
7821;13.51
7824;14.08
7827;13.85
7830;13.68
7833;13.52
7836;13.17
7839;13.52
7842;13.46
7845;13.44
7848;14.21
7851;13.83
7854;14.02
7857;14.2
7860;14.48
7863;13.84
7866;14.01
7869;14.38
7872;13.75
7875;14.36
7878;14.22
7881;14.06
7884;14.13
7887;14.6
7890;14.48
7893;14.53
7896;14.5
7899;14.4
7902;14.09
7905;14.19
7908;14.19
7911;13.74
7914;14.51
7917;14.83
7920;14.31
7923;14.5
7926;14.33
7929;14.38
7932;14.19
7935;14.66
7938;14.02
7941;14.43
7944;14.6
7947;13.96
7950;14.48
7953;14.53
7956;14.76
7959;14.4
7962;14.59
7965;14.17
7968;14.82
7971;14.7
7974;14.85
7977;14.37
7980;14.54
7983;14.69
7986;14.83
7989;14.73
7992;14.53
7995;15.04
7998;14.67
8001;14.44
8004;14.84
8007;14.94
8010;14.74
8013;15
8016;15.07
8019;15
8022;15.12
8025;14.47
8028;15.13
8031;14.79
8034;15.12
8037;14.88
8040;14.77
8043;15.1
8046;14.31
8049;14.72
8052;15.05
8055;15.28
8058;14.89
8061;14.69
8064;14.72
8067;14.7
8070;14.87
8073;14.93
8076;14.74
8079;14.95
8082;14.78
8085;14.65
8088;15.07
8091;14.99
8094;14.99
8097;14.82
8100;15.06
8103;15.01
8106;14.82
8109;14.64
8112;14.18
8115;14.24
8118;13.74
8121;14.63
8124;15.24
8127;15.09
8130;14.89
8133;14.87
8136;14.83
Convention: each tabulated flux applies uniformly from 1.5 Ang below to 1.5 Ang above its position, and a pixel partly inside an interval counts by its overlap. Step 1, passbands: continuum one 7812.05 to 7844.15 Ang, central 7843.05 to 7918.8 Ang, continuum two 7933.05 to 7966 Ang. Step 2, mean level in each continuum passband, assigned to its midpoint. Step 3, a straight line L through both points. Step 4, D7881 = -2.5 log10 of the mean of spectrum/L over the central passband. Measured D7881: -0.01 mag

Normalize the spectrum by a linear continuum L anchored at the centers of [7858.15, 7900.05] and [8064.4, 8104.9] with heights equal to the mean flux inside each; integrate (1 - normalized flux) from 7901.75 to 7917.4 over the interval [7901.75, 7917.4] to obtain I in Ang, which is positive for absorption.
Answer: 0.1 Ang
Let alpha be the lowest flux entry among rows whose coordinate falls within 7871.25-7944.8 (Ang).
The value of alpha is 13.74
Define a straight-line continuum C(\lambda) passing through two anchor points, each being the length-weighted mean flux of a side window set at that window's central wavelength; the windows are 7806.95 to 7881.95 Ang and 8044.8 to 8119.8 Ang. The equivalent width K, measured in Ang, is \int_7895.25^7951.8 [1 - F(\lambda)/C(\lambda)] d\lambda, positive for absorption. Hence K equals -0.6 Ang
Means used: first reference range 13.9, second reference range 14.8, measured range 14.3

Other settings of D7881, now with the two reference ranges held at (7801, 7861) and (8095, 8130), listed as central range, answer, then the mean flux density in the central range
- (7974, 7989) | -0.03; 14.6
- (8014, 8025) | -0.04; 15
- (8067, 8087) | -0.02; 14.8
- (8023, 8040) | -0.03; 14.9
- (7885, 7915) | -0.02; 14.3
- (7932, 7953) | -0.01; 14.4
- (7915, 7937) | -0.02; 14.4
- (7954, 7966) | -0.02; 14.5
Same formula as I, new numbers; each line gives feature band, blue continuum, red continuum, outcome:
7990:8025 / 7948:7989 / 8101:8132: -0.5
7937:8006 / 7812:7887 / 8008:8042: 0.2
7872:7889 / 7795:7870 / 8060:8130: -0.2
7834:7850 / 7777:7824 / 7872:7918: 0.5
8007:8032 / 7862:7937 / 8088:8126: -0.7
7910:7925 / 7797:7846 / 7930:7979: -0.1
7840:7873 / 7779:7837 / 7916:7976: 0.1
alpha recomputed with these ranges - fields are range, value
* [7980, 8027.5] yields 14.44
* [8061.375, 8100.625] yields 14.65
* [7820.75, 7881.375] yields 13.17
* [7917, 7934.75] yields 14.19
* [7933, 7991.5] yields 13.96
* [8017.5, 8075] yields 14.31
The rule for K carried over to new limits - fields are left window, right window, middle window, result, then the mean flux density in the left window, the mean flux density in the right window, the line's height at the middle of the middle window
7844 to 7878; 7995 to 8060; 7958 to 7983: 0.1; 14.1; 14.9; 14.6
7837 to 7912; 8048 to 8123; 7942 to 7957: -0.1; 14.1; 14.8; 14.3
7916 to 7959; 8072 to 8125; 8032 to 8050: -0.2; 14.4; 14.7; 14.6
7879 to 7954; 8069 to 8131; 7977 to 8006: -0.3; 14.3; 14.8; 14.5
